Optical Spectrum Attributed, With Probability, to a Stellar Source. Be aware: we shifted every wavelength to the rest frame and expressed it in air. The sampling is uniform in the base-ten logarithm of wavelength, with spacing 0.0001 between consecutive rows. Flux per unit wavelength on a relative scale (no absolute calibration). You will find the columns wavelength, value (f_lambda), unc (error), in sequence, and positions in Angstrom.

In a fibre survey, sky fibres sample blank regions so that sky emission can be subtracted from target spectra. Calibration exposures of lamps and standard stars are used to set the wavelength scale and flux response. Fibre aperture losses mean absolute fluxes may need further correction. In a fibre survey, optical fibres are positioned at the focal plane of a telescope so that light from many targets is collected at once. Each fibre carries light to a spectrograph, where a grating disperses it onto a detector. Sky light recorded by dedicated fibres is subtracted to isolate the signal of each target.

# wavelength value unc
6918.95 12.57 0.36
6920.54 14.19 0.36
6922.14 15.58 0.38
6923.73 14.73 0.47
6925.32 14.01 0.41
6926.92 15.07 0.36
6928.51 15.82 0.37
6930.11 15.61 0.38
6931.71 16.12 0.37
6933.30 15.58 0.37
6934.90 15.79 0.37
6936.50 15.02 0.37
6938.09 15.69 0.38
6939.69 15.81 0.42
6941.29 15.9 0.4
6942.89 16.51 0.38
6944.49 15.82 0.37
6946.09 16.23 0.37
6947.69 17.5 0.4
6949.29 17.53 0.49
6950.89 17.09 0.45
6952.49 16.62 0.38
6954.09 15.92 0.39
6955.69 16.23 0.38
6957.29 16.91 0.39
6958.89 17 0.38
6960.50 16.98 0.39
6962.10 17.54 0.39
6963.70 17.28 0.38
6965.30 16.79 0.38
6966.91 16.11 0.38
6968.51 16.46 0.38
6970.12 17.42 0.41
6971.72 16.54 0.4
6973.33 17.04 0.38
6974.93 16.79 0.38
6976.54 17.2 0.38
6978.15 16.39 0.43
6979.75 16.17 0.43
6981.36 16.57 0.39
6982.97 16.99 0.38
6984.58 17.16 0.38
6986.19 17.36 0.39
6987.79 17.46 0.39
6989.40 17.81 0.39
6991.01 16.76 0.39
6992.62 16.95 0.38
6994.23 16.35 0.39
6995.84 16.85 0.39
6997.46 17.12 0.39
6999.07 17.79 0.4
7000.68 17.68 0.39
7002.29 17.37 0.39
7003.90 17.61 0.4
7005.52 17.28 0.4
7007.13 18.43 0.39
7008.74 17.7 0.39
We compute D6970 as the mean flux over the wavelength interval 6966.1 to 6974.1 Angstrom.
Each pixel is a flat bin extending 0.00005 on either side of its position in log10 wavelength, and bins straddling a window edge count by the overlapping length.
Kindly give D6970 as 16.7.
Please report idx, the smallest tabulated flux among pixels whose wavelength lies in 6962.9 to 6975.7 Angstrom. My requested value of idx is 16.11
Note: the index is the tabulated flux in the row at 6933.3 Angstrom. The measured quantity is 15.58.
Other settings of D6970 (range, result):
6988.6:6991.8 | 17.3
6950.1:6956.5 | 16.5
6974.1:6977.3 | 17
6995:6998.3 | 17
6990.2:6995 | 16.7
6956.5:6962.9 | 17.1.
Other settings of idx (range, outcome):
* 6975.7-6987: 16.17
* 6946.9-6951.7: 17.09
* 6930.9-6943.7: 15.02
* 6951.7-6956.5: 15.92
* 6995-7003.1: 16.85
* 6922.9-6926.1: 14.01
